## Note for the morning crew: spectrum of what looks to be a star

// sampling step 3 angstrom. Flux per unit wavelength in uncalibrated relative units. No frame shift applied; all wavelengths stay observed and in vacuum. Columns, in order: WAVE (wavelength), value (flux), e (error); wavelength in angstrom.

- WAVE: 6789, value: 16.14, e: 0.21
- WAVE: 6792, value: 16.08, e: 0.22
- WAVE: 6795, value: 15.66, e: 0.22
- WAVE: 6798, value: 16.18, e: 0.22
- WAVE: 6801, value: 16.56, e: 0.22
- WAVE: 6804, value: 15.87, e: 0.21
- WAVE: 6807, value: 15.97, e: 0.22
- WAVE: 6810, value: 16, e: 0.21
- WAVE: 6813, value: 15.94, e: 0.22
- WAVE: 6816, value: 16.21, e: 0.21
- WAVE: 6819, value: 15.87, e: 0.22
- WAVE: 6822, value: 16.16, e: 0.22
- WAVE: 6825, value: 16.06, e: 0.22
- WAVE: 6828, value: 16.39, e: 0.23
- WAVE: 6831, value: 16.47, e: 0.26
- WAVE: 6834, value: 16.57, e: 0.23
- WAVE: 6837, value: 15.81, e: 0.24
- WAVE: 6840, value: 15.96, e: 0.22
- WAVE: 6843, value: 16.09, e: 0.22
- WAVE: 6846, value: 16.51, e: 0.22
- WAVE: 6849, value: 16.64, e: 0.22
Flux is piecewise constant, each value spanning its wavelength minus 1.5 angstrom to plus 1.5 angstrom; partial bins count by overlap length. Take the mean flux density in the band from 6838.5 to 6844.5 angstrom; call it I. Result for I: 16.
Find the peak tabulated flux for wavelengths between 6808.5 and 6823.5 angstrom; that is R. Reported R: 16.21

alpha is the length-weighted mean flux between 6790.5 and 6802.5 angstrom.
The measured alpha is 16.1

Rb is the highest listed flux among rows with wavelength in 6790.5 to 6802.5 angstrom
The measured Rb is 16.56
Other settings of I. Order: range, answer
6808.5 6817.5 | 16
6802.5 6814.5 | 15.9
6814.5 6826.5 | 16.1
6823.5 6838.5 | 16.3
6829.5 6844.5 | 16.2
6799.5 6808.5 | 16.1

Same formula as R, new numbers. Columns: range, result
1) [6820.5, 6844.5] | 16.57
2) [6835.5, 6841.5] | 15.96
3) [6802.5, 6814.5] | 16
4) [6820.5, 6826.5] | 16.16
